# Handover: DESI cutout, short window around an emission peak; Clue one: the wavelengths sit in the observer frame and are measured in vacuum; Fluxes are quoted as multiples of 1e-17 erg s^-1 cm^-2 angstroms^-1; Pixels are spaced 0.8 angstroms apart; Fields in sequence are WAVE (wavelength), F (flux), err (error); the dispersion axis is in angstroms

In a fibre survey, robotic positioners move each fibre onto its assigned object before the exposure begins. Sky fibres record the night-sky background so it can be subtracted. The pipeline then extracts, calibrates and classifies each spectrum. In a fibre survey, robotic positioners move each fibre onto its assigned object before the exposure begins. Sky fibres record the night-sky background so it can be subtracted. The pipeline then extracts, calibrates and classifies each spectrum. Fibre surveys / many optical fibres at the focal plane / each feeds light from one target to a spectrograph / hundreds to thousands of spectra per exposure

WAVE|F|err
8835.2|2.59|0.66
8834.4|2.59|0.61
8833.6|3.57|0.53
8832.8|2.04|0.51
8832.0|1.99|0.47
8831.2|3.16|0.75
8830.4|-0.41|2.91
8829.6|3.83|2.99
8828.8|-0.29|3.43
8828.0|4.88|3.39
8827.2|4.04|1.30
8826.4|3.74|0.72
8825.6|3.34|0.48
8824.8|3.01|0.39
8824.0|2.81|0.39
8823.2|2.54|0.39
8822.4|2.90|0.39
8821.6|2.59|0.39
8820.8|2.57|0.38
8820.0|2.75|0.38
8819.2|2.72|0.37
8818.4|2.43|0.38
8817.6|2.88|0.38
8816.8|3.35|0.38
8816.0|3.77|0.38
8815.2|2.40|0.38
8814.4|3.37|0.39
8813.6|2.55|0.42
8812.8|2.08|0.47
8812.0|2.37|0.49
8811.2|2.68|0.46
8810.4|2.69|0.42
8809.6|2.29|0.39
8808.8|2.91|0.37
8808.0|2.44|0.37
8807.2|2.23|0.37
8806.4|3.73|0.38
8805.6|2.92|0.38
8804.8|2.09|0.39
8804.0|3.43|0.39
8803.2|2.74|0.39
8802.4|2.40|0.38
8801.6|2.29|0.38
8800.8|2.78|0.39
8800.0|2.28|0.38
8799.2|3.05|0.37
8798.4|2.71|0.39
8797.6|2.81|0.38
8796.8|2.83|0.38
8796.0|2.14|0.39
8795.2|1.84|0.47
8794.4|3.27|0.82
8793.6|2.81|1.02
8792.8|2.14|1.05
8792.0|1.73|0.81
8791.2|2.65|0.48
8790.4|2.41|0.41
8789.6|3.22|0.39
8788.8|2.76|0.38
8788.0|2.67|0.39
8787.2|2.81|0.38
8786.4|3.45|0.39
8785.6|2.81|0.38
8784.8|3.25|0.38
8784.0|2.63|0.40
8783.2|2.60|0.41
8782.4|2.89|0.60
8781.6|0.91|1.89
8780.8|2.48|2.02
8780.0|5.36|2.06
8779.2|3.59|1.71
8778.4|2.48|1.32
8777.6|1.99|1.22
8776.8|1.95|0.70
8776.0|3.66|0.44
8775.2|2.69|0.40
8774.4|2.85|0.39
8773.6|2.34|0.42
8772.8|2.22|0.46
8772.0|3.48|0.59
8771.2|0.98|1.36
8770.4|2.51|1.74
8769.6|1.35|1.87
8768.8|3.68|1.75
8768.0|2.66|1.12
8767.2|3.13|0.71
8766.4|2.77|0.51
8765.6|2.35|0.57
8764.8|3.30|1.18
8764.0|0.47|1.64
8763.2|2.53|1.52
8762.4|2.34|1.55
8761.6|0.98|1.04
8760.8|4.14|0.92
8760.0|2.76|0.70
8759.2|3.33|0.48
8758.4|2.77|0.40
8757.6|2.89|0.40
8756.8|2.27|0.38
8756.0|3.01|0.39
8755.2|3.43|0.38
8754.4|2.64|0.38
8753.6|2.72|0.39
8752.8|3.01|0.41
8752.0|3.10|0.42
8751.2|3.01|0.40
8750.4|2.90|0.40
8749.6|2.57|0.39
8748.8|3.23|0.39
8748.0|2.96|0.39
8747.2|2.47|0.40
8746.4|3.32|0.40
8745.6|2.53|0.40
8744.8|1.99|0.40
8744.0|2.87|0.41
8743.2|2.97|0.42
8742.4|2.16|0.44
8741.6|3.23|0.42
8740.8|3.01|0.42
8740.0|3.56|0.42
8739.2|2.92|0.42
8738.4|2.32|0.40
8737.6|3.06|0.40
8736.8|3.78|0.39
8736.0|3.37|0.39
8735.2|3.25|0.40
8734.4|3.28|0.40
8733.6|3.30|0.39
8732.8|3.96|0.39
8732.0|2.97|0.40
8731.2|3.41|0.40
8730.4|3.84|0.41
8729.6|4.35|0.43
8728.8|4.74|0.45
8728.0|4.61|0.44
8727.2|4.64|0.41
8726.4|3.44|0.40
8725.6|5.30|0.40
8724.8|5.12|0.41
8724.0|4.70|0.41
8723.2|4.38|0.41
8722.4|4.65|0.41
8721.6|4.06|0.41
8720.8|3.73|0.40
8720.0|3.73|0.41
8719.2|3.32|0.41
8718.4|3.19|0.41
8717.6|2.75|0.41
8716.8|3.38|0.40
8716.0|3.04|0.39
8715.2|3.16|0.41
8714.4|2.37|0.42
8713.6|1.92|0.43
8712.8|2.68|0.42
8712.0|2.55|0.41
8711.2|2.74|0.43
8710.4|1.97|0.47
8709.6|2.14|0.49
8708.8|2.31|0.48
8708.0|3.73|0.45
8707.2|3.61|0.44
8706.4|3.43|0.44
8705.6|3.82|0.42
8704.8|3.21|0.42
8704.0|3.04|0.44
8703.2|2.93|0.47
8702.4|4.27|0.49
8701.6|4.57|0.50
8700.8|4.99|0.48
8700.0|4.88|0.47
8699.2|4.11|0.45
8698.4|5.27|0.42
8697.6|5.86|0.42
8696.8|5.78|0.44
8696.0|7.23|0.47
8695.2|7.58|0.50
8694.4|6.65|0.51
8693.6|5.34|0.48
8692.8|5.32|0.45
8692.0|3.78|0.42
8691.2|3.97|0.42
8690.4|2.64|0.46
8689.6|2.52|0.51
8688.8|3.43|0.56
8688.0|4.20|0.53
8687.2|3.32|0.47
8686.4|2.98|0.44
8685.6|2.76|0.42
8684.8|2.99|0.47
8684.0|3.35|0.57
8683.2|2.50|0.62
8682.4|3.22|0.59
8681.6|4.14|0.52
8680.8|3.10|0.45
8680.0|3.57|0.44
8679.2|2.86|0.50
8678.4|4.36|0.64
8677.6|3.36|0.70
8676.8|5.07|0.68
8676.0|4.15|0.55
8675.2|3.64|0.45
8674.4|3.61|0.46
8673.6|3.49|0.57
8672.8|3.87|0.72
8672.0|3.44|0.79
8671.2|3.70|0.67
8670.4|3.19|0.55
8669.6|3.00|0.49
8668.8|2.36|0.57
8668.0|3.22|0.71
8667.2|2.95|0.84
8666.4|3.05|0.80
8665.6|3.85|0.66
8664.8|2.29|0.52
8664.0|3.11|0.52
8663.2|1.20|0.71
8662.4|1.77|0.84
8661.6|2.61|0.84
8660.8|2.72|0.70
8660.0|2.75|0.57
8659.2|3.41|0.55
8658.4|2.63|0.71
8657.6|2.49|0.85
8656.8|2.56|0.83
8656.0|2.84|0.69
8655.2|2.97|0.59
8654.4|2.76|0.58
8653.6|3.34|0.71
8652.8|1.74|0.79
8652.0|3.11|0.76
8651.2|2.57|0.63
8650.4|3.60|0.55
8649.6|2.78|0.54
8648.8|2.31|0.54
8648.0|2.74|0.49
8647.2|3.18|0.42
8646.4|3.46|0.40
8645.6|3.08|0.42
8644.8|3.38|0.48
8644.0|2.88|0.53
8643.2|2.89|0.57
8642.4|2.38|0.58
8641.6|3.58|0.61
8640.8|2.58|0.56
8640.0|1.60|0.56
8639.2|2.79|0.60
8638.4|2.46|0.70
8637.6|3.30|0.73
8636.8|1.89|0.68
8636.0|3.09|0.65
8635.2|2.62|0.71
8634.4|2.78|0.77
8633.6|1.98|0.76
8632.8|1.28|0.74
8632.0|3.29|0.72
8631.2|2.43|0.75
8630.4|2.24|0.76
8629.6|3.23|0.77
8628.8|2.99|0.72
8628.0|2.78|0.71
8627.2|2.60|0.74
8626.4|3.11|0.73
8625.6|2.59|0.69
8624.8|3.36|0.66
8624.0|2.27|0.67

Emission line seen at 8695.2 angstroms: H-alpha 6563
